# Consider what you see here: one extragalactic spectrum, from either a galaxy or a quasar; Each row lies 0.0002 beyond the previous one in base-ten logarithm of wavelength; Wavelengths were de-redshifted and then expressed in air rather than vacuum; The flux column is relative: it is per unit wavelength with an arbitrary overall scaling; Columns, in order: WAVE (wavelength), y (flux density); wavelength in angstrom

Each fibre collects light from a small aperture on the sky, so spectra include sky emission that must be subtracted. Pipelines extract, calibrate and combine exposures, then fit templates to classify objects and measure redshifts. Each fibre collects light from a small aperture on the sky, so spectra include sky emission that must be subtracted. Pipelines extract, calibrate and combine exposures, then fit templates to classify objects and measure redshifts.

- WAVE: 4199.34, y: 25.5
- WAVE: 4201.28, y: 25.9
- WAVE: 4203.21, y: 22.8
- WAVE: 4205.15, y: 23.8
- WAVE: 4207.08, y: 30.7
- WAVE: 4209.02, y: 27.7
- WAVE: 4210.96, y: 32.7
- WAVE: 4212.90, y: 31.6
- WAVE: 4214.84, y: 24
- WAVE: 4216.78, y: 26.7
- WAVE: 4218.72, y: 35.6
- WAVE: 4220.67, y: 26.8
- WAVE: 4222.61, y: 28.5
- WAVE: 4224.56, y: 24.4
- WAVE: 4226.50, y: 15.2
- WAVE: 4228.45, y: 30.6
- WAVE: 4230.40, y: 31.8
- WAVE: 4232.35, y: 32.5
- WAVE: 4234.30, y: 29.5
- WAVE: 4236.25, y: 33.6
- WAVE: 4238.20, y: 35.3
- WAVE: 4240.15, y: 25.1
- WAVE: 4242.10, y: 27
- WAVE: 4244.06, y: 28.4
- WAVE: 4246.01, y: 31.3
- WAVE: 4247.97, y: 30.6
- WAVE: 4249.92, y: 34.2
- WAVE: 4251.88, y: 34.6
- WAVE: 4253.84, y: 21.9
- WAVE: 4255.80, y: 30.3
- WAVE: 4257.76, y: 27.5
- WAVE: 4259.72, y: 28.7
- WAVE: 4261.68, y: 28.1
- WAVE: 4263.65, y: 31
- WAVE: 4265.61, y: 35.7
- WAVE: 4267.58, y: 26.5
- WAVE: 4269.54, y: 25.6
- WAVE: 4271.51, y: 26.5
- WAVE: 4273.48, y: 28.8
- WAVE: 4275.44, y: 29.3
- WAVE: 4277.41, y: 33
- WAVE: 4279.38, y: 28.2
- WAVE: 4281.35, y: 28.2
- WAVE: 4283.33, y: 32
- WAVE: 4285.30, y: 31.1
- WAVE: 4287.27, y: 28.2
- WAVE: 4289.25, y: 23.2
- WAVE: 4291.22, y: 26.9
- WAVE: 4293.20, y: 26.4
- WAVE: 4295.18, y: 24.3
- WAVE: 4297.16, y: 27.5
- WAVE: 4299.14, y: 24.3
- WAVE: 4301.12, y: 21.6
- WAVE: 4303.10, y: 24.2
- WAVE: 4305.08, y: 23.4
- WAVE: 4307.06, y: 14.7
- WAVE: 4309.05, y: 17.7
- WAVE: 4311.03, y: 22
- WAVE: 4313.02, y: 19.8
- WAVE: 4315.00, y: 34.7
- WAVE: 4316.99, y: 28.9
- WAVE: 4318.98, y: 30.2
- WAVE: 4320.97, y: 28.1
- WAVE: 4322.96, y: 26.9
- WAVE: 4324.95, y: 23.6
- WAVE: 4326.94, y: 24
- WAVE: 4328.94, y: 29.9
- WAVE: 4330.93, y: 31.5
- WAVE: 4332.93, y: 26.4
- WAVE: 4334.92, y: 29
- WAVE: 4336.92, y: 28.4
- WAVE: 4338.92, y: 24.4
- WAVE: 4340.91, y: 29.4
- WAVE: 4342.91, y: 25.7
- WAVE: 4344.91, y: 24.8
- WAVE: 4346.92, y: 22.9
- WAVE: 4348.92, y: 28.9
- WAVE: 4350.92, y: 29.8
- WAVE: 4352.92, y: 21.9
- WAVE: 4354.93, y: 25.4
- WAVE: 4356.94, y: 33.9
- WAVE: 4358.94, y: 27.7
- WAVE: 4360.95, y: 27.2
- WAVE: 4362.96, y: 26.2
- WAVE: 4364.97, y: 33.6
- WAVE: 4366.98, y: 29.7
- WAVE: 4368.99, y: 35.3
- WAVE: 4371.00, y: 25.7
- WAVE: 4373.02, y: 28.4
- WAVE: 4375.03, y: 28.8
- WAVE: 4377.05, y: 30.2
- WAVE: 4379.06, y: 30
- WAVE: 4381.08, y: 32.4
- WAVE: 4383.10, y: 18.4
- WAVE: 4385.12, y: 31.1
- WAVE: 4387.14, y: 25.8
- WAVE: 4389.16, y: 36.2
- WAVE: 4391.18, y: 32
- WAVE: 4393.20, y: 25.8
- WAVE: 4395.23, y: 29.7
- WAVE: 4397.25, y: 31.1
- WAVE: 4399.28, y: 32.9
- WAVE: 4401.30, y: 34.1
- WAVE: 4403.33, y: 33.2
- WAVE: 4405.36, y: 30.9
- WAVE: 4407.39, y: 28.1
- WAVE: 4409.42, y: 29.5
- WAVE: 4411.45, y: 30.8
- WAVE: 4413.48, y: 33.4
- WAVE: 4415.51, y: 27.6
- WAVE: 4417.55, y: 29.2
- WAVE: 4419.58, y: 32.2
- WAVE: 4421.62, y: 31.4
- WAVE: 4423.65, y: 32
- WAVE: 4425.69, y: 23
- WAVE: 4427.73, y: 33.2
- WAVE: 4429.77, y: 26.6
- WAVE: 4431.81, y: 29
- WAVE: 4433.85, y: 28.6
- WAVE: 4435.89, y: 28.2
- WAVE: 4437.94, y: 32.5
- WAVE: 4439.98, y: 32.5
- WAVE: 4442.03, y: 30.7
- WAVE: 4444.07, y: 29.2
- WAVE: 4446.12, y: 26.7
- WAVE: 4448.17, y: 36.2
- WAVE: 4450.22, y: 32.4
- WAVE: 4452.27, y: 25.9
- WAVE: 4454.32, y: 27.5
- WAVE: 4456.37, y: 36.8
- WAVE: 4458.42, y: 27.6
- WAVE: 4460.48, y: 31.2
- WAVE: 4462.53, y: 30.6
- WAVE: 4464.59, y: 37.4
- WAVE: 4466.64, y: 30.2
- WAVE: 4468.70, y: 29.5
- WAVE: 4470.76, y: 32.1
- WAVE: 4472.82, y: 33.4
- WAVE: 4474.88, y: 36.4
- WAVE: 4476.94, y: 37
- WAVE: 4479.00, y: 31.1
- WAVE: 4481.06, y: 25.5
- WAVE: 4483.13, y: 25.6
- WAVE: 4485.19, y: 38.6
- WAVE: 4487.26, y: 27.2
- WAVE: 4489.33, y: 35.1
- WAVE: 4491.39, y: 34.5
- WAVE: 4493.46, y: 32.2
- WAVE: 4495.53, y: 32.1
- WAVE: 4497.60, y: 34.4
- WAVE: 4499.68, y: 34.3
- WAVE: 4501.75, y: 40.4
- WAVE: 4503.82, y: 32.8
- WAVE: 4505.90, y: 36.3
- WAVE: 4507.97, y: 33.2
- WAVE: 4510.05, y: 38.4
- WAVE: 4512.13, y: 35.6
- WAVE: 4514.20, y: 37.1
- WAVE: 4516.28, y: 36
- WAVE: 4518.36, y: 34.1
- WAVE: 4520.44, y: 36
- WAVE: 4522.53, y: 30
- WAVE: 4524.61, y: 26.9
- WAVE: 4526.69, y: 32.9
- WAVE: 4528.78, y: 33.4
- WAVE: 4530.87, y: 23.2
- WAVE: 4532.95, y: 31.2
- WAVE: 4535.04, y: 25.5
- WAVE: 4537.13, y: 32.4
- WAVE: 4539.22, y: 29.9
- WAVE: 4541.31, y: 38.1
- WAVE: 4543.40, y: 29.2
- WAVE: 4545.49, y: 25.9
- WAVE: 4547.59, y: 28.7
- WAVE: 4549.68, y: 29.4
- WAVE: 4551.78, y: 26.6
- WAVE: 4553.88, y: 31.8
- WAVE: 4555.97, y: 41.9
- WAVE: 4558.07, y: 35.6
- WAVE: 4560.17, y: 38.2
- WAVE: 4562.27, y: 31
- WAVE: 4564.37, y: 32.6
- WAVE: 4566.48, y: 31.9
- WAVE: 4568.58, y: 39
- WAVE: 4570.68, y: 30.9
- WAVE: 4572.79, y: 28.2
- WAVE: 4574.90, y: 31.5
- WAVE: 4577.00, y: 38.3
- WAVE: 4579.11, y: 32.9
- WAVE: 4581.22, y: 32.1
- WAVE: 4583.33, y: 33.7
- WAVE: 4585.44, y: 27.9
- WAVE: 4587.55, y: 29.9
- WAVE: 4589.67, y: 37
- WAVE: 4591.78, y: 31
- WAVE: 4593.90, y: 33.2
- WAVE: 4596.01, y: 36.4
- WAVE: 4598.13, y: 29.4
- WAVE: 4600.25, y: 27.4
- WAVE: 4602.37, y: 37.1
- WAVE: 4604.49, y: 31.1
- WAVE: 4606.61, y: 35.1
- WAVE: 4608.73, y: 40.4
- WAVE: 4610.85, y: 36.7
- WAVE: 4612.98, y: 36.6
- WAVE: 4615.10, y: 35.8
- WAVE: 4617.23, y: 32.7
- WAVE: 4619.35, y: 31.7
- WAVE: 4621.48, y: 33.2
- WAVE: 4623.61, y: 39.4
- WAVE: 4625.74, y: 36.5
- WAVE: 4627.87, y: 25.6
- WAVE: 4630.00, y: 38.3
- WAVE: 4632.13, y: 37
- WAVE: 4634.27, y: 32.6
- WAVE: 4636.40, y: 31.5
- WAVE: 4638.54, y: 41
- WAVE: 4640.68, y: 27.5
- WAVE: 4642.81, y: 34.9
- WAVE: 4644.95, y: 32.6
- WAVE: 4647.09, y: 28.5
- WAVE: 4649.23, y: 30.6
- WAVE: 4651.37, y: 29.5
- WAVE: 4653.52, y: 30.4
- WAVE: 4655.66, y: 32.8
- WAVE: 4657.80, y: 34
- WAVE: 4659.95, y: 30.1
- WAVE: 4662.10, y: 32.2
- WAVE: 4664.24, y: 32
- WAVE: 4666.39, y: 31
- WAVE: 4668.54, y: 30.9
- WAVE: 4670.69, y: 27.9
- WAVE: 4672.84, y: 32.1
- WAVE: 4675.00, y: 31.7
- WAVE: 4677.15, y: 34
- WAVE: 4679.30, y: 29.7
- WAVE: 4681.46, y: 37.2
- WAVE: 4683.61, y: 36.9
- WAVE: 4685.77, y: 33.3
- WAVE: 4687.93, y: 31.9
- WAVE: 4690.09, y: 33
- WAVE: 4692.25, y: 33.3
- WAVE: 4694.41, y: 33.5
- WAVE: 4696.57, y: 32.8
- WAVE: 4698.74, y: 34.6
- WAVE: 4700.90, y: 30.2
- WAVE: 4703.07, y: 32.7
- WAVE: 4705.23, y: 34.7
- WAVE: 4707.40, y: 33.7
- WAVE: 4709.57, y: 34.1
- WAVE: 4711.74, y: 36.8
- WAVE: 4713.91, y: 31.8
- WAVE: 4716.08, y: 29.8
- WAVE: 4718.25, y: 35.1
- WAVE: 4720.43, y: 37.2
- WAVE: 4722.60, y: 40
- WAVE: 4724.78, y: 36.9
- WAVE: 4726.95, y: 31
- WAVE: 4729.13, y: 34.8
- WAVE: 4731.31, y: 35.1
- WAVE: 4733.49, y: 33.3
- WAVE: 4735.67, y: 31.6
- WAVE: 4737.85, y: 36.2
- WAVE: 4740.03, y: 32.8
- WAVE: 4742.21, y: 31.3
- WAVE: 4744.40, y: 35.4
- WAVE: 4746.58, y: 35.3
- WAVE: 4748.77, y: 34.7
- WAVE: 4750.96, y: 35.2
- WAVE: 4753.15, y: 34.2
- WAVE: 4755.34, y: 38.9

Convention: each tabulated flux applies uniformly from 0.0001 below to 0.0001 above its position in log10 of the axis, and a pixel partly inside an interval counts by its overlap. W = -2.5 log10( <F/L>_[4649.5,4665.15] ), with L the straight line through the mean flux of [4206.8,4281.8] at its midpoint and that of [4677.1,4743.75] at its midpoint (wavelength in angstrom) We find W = 0.060 mag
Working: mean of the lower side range 29.2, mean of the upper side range 33.9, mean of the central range 31.5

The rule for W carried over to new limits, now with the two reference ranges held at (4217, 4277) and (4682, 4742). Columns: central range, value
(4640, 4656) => 0.083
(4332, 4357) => 0.131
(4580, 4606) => 0.017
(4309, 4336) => 0.115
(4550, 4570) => -0.054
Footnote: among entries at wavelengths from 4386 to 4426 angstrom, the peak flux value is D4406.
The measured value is 36.2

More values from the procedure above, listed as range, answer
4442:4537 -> 40.4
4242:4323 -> 35.7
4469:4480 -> 37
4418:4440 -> 33.2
